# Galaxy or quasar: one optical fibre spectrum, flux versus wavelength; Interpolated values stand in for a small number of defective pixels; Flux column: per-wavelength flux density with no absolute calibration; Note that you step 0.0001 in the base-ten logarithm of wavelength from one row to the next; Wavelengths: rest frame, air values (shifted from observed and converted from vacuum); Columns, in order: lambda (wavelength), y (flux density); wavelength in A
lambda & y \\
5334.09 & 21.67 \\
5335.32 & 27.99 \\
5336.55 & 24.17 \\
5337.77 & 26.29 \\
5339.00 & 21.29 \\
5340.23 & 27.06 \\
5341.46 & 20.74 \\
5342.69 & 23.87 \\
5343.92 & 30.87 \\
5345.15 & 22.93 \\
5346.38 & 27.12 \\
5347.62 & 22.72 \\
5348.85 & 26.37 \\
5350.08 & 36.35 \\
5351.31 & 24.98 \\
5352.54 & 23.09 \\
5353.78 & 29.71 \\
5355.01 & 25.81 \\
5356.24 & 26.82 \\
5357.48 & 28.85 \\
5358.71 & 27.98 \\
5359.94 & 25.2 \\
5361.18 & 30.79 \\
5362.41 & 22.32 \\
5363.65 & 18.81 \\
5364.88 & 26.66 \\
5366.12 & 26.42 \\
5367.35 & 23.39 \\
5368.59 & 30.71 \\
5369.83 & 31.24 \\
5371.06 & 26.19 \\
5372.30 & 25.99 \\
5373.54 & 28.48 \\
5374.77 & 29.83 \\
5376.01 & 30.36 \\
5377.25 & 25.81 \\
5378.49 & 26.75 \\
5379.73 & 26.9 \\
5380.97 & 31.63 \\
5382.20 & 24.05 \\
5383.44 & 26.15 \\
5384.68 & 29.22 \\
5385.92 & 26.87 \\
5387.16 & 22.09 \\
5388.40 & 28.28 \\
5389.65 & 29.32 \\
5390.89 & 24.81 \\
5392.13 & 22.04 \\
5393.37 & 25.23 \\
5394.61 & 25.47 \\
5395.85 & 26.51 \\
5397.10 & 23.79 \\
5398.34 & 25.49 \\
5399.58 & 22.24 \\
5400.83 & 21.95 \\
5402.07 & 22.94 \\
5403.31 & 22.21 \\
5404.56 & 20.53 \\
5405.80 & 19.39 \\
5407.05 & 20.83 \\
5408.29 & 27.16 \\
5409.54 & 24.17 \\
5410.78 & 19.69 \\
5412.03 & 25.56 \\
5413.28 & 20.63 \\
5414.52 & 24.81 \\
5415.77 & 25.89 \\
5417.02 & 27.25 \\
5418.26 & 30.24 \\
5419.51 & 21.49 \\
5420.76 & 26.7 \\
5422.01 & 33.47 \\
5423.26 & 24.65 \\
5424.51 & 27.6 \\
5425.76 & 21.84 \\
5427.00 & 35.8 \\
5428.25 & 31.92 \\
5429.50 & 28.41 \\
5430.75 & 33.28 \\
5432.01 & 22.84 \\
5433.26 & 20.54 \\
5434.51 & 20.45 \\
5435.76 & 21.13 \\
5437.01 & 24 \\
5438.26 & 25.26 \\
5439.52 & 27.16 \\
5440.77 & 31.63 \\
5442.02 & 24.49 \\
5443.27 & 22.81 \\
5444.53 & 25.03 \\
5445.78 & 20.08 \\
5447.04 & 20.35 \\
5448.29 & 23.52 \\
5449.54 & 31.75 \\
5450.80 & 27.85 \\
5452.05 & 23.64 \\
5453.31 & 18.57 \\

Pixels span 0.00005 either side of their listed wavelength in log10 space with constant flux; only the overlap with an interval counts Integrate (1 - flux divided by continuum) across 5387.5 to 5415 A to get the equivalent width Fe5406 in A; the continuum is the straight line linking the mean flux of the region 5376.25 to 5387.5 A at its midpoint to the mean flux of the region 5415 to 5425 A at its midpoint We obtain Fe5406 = 3.3 A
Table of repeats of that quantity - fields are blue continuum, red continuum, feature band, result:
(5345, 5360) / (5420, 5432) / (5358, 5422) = 5.4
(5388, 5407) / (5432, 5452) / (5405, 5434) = -2.0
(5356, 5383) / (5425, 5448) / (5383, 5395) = 0.3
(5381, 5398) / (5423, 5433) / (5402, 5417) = 2.3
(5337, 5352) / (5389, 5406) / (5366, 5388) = -2.5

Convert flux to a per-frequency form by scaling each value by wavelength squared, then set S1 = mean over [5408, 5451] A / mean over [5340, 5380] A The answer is 0.99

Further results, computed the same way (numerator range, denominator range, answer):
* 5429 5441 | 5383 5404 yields 1.03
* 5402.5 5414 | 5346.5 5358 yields 0.84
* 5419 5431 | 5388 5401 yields 1.15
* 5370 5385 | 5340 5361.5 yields 1.05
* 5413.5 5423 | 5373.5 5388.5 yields 0.99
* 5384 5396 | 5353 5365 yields 1.00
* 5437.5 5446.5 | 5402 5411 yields 1.15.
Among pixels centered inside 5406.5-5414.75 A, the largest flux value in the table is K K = 27.16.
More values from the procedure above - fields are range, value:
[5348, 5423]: 36.35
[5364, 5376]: 31.24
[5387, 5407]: 29.32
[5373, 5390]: 31.63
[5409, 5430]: 35.8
